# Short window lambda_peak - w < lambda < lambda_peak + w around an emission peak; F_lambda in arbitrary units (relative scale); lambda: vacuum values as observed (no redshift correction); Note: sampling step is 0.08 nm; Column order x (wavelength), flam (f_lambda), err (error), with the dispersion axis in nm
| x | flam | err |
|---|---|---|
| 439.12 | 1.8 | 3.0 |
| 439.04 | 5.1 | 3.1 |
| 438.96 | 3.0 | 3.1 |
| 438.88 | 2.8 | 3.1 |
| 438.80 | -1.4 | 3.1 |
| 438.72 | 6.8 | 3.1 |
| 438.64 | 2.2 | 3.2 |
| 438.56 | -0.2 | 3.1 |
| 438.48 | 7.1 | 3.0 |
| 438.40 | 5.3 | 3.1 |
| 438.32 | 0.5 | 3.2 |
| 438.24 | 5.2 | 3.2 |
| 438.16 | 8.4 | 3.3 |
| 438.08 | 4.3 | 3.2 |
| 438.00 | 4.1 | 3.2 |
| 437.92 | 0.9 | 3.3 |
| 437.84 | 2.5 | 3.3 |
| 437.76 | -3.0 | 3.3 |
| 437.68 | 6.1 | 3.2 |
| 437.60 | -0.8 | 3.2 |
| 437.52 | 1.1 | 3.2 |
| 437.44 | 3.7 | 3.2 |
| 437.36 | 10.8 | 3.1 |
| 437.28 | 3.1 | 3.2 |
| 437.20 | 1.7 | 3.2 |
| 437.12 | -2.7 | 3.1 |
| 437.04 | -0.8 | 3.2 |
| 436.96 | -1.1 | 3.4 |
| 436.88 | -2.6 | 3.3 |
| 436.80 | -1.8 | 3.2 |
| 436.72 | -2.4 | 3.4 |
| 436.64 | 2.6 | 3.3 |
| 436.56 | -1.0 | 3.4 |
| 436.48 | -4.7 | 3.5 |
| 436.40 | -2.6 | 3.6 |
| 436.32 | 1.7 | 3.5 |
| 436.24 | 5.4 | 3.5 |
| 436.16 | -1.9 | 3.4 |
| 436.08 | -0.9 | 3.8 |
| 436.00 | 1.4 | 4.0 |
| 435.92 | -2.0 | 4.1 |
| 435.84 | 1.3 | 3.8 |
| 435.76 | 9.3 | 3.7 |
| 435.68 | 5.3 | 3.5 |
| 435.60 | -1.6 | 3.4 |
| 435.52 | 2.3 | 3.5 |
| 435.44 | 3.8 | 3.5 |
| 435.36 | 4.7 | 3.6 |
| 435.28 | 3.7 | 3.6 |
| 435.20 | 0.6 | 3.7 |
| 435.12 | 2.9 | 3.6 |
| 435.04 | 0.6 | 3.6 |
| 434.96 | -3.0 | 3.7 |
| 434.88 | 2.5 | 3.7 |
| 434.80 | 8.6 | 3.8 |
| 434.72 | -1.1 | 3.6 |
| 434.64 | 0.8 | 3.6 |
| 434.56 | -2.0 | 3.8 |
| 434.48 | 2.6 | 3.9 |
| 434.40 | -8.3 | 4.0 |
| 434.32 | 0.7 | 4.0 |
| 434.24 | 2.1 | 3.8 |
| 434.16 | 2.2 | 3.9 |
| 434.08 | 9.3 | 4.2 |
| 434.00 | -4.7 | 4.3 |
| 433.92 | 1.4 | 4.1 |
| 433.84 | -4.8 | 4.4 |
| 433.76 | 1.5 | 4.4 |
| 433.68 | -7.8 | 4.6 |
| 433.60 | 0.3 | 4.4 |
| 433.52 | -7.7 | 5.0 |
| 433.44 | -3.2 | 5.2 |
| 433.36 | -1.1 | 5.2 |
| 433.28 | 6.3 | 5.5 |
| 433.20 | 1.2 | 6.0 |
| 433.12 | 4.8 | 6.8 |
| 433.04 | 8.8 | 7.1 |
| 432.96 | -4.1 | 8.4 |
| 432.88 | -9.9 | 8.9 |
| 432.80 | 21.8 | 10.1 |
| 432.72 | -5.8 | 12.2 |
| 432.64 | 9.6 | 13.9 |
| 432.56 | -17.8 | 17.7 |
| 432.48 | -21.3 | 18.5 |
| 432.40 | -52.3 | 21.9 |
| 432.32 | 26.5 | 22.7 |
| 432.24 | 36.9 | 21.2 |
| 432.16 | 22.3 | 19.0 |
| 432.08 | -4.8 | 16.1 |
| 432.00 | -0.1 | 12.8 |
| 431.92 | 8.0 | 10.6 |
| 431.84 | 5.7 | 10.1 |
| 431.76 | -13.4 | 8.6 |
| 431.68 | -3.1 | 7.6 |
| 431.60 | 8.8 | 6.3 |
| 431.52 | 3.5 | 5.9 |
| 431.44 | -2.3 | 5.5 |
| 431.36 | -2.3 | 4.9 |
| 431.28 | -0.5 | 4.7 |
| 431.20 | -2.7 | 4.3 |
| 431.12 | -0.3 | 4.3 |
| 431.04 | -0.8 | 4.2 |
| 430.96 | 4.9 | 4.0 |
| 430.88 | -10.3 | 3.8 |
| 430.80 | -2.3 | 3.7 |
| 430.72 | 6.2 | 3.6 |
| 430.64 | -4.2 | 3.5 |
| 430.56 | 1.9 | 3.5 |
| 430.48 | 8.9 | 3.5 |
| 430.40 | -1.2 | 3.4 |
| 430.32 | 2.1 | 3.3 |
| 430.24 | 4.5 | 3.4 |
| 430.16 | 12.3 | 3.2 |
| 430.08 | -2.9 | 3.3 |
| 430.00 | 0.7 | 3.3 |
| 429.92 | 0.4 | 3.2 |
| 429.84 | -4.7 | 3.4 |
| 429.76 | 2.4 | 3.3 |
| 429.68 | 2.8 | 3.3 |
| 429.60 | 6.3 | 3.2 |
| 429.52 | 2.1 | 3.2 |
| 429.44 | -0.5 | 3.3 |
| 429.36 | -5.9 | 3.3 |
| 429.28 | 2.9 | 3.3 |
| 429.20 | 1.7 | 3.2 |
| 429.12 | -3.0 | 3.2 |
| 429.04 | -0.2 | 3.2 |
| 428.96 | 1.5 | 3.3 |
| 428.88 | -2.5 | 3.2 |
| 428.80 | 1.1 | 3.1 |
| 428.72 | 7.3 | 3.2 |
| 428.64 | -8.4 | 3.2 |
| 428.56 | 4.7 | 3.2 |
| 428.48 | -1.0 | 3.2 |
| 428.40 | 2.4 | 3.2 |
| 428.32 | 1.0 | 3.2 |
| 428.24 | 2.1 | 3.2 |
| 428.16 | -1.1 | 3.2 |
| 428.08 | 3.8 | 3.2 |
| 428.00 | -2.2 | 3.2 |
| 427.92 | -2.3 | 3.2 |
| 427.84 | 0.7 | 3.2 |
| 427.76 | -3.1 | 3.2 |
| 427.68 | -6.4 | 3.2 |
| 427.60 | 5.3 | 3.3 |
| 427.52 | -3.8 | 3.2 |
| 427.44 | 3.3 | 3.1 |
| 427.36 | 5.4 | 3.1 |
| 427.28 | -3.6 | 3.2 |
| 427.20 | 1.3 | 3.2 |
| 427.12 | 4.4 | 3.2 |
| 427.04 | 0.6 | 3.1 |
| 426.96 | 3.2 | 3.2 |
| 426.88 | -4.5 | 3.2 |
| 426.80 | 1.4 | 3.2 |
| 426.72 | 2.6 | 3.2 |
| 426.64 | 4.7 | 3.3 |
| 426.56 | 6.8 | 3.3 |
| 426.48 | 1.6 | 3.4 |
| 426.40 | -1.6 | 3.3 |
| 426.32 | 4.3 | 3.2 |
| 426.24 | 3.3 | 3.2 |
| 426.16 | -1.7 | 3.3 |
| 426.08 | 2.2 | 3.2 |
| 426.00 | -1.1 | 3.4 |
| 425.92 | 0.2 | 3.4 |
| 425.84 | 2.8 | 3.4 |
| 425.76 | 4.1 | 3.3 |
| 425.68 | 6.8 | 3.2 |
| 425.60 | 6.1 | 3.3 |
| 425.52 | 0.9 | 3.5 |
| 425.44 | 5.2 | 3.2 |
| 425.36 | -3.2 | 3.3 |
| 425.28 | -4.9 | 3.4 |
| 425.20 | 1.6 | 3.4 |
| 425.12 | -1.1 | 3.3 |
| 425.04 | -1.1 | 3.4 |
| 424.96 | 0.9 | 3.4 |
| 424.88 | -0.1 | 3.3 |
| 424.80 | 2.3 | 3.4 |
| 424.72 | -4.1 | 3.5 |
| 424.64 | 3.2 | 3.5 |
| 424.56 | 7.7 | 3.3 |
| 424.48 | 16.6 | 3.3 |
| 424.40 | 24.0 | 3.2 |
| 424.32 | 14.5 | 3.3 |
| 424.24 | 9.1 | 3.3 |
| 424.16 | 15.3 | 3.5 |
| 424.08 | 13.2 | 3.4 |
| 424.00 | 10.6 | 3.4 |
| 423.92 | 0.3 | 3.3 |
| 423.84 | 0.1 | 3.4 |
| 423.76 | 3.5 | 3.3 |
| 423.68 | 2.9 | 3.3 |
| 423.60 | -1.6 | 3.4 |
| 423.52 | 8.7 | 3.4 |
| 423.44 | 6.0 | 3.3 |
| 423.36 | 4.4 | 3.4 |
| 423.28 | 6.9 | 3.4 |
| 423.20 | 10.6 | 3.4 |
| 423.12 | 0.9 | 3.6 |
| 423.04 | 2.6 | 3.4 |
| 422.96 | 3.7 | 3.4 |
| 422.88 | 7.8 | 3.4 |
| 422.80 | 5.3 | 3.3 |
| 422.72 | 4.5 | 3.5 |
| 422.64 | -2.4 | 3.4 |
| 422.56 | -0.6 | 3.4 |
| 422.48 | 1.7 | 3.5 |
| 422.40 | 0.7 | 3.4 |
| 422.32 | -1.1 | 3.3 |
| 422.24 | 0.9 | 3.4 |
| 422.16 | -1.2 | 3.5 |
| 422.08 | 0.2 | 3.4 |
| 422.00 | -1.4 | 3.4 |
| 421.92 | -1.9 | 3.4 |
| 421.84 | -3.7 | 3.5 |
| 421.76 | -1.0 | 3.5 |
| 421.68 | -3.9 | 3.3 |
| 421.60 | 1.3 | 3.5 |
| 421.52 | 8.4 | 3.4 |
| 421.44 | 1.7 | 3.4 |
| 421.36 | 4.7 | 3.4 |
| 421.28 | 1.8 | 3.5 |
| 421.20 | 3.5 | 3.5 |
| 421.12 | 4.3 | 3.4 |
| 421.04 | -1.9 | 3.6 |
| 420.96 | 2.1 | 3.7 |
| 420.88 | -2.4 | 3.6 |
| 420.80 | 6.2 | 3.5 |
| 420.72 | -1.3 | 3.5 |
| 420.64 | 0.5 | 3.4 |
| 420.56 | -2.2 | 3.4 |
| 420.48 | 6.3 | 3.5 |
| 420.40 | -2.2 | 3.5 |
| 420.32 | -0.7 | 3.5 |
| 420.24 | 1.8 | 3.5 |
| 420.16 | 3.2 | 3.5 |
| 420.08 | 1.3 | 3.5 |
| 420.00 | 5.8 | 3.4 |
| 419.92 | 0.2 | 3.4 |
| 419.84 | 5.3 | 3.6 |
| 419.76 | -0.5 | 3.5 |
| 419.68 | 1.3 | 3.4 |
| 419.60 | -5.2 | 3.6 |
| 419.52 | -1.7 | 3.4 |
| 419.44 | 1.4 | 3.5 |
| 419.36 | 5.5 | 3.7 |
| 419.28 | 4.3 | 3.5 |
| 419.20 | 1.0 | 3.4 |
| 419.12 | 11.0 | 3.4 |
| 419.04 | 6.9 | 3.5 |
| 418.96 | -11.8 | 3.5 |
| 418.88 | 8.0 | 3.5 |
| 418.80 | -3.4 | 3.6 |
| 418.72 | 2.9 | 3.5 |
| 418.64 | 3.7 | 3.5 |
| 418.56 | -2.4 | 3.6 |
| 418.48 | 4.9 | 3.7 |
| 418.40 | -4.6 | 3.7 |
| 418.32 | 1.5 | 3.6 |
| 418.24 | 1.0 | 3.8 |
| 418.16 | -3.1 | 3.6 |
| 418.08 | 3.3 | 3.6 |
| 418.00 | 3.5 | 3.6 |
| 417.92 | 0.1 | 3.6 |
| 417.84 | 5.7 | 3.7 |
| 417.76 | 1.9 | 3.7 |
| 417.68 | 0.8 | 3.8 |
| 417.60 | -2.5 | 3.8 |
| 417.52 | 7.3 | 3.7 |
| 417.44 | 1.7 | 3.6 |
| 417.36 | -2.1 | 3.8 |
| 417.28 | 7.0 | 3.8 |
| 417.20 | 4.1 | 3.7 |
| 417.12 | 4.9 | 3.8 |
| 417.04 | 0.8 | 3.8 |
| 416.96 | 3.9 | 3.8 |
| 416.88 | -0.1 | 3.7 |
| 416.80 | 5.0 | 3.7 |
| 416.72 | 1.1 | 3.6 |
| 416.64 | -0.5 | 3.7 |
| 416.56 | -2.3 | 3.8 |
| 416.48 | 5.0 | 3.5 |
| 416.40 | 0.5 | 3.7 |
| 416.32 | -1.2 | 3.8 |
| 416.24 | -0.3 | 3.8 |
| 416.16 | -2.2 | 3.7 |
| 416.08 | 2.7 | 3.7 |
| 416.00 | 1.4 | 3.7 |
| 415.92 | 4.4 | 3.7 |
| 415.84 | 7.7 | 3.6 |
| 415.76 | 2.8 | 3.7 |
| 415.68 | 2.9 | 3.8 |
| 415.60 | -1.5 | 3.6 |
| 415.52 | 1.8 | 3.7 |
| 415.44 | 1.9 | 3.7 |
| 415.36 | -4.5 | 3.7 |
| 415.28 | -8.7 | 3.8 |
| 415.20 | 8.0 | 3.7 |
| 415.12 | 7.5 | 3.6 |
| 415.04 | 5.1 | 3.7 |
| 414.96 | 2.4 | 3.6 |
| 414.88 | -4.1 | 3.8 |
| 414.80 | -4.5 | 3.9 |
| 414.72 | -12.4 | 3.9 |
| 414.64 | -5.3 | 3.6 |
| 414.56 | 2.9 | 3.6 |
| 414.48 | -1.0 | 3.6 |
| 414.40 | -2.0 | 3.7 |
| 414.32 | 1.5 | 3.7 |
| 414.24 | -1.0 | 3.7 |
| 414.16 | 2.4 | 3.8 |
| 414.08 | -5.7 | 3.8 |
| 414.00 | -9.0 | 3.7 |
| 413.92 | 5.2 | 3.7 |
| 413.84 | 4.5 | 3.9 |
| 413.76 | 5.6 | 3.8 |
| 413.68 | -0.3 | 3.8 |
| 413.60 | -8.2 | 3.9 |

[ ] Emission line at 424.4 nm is [O II] 3727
